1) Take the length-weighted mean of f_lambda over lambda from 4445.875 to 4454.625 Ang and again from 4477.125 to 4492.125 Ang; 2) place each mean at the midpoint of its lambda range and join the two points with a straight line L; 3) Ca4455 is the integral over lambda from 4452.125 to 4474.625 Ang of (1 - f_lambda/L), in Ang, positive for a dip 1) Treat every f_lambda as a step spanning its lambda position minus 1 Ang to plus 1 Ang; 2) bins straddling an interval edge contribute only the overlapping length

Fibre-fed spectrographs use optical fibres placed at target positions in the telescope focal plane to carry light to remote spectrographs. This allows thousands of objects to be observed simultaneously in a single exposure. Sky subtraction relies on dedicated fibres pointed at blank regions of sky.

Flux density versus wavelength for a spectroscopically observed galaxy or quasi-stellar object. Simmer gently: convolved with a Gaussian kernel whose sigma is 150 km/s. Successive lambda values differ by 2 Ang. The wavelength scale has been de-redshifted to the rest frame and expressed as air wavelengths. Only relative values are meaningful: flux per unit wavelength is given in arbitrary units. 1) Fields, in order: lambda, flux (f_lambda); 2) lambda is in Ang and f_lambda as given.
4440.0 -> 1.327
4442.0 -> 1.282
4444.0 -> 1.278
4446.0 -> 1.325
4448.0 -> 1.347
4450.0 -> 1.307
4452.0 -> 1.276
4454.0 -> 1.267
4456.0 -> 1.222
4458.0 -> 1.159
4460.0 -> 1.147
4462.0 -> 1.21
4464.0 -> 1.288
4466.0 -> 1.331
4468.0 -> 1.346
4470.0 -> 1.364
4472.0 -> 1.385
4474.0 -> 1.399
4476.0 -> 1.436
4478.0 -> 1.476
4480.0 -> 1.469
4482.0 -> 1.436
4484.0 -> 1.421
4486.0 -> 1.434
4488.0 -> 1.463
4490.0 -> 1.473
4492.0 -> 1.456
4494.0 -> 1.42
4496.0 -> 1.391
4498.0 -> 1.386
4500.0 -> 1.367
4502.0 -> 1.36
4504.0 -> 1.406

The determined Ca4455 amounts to 1.33 Ang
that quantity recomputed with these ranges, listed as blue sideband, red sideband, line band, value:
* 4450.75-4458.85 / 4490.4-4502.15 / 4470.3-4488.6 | -1.3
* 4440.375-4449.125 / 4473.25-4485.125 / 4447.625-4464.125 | 1.3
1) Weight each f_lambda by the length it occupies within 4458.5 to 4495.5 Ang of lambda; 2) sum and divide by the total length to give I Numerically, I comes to 1.38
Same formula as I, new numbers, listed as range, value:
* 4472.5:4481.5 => 1.44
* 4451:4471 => 1.26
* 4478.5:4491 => 1.45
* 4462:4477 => 1.35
